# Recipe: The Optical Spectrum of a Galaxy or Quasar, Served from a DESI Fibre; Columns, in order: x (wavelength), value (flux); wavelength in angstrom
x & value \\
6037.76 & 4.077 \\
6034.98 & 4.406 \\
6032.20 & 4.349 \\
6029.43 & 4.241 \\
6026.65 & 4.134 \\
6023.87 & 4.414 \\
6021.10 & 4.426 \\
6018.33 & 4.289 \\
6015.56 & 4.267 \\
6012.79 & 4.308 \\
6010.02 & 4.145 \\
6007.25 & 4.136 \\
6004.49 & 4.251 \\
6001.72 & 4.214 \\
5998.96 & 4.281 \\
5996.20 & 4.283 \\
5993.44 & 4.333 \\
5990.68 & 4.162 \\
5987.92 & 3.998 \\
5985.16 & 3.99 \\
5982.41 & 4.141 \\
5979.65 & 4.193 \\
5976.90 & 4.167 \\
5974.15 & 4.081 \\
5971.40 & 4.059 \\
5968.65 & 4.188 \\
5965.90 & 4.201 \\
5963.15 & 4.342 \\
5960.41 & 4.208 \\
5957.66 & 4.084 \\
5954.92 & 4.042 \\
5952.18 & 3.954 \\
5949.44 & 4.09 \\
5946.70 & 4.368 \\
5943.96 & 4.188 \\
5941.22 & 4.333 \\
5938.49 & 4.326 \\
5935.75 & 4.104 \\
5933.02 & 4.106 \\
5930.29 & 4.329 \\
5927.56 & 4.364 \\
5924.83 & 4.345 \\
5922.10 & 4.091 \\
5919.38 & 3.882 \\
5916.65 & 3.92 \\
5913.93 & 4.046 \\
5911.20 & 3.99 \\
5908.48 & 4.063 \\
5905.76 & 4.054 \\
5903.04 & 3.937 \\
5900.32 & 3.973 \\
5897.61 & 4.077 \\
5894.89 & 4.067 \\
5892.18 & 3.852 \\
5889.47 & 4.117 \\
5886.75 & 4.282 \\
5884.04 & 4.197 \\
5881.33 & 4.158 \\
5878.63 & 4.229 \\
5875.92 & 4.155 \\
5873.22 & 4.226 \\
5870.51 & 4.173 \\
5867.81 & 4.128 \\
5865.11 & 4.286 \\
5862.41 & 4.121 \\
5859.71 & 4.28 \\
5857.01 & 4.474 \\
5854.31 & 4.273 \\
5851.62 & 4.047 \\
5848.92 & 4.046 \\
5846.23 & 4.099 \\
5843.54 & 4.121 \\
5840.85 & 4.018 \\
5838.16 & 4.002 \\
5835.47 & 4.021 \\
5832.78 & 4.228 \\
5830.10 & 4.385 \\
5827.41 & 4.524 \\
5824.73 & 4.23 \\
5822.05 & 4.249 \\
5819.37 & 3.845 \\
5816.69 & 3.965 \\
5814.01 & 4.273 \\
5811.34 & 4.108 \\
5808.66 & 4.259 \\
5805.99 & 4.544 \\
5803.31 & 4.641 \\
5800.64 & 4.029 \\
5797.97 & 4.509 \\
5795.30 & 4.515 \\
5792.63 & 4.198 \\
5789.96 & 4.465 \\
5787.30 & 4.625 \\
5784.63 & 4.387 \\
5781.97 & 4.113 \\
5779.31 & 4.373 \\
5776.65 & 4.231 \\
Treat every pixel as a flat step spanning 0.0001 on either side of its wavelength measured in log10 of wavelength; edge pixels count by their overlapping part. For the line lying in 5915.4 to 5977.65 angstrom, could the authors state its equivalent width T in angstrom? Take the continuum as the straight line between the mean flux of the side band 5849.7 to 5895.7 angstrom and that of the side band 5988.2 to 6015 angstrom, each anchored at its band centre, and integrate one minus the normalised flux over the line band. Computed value 0.6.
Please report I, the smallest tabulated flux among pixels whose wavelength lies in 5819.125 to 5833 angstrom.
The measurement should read 3.845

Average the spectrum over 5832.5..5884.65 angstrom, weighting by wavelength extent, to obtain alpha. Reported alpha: 4.16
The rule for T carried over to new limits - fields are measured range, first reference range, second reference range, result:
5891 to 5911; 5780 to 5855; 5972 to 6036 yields 1.1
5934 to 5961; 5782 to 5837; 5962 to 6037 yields 0.5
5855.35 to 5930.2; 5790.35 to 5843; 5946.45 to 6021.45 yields 1.4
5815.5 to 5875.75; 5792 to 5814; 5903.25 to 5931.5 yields 1.2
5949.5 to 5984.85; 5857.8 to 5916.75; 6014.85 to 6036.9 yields 0.8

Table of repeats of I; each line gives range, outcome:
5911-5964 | 3.882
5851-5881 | 4.047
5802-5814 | 4.108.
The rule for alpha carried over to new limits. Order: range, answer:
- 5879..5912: 4.07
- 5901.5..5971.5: 4.14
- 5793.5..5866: 4.22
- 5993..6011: 4.23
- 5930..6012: 4.18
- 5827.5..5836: 4.27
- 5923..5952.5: 4.23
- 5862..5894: 4.16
